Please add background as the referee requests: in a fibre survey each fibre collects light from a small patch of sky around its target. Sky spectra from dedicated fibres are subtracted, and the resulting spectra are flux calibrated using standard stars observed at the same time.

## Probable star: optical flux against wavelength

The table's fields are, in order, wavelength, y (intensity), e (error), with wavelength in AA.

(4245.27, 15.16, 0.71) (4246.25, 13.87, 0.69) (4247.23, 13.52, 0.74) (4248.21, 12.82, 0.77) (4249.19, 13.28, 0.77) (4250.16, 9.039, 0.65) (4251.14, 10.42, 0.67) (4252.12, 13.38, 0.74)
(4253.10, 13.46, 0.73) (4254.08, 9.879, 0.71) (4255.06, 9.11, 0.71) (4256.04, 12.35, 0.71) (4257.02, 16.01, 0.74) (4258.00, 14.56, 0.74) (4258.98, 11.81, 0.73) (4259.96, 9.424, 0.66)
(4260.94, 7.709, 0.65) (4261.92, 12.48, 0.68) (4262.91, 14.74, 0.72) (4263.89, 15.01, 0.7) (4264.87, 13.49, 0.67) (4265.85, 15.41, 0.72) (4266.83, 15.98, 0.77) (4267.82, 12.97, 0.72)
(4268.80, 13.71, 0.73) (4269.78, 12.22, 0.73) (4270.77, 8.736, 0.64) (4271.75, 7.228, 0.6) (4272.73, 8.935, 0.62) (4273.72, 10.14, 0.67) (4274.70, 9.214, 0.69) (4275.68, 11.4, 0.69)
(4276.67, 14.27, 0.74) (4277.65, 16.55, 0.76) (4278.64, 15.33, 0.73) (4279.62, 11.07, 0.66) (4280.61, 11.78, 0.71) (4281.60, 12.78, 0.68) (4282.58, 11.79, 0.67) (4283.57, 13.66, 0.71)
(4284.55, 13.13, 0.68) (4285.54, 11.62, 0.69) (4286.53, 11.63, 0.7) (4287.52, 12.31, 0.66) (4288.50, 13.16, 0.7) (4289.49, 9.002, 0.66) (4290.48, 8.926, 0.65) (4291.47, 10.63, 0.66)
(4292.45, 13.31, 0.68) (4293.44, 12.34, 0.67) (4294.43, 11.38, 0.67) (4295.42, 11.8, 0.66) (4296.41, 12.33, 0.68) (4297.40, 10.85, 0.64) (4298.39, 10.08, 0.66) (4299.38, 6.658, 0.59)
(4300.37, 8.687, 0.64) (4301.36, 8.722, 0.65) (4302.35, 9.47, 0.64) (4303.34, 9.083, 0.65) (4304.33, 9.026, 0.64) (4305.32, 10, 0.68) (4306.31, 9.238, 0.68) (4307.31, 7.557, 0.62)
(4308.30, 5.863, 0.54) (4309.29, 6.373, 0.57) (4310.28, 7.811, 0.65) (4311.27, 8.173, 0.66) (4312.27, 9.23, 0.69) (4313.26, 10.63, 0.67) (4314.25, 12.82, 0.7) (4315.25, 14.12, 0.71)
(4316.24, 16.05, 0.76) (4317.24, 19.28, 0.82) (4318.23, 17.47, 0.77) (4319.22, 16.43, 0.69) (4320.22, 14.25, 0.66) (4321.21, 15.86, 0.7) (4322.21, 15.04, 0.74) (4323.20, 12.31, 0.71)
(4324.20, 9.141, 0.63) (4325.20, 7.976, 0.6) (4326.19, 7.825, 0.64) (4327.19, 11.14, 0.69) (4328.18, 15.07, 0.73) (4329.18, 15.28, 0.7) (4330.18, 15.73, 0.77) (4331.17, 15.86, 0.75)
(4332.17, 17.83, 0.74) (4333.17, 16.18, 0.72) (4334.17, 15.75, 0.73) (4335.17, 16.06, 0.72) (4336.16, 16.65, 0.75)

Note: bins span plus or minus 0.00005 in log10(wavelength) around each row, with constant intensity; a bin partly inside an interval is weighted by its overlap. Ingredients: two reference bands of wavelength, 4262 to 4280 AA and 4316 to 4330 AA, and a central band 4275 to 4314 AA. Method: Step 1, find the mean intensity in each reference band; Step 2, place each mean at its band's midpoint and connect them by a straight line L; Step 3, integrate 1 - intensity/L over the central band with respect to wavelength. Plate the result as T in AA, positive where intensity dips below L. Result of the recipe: 7.1 AA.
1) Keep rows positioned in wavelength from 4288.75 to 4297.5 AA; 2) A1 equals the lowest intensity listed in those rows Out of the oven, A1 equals 8.926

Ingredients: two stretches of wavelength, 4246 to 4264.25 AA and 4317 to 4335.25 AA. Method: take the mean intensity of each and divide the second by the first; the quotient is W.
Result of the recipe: 1.17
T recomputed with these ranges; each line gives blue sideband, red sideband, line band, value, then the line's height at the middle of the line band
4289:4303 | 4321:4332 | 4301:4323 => 0.50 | 11.7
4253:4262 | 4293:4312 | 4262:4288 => -4.51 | 10.7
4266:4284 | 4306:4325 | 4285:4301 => 1.53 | 12.1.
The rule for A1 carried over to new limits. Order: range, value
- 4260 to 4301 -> 6.658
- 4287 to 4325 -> 5.863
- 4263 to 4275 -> 7.228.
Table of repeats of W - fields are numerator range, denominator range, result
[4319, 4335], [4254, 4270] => 1.08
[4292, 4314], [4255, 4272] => 0.76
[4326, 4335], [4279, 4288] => 1.21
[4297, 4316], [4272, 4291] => 0.78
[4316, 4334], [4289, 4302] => 1.39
